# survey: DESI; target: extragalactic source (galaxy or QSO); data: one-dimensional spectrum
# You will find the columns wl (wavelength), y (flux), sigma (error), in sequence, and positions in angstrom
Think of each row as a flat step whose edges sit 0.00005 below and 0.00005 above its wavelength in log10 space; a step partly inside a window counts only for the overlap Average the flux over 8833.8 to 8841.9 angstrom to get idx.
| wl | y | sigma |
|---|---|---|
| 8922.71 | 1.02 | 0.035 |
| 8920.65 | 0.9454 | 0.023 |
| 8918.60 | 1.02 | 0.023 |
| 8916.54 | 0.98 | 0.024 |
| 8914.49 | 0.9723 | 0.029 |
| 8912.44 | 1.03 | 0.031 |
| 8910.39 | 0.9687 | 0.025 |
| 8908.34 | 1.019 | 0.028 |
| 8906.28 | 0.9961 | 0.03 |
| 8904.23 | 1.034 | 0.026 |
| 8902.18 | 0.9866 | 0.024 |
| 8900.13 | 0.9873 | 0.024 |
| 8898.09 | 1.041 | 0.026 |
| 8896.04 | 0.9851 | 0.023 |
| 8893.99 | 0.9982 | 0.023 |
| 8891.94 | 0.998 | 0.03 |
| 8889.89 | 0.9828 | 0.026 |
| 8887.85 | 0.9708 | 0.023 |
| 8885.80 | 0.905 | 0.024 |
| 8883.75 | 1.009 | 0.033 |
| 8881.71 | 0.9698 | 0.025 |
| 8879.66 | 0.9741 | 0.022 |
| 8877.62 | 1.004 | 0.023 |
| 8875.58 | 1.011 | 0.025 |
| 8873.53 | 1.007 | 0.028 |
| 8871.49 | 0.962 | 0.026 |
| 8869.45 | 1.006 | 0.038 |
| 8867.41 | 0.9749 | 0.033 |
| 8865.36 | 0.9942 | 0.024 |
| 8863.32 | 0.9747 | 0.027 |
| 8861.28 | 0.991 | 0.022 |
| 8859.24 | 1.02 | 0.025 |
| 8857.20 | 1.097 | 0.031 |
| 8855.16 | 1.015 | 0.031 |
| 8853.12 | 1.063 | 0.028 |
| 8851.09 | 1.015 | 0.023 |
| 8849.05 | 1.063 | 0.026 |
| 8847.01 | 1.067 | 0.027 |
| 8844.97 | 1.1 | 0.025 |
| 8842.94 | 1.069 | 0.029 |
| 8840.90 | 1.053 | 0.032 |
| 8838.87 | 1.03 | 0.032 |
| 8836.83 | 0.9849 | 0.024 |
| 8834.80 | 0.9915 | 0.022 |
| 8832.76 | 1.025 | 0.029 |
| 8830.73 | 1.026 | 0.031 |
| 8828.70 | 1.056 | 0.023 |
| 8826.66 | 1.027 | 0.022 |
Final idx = 1.02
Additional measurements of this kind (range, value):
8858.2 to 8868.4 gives 0.991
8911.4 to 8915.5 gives 1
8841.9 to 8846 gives 1.08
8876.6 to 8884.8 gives 0.989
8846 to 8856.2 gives 1.04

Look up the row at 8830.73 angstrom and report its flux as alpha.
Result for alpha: 1.026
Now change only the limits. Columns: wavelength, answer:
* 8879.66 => 0.9741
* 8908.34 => 1.019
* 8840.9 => 1.053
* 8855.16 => 1.015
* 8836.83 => 0.9849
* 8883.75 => 1.009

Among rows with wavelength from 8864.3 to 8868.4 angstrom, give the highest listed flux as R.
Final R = 0.9942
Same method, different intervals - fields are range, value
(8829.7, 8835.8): 1.026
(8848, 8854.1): 1.063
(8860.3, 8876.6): 1.011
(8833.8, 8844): 1.069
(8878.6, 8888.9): 1.009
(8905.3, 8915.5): 1.03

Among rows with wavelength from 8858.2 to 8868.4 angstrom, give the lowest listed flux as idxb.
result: 0.9747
